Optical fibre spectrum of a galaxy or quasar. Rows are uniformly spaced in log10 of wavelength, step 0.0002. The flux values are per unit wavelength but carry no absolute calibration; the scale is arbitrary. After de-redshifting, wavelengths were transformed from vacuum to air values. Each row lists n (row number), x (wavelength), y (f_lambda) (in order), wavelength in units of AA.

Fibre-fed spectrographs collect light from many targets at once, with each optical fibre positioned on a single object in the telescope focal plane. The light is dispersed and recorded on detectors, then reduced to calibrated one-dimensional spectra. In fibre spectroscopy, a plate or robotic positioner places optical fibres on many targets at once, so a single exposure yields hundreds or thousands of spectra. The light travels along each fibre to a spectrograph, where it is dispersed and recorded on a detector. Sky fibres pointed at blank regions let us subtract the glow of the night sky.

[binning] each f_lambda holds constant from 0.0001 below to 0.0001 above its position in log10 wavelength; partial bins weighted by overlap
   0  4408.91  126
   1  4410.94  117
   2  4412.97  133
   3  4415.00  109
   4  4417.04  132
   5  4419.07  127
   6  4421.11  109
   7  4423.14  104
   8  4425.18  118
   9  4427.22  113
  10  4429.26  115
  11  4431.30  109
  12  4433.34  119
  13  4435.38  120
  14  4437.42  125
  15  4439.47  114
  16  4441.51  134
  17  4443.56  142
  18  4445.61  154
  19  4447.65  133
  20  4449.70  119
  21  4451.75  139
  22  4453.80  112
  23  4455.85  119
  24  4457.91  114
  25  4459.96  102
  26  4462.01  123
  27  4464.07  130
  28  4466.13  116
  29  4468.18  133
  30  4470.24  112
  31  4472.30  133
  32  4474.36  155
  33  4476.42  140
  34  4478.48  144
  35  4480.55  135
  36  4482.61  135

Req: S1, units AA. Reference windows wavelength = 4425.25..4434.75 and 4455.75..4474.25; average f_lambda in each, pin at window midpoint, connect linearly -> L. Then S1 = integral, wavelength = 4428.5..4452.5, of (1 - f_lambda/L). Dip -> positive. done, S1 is -2.05 AA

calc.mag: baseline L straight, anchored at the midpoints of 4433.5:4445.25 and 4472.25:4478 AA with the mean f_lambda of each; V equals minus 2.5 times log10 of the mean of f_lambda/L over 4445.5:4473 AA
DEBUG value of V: 0.12 mag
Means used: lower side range 128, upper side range 145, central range 123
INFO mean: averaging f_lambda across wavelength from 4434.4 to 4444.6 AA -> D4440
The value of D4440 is 127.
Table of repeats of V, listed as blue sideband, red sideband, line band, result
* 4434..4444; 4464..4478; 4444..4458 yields 0.00 mag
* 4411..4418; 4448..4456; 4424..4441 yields 0.06 mag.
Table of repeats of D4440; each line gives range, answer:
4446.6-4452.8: 131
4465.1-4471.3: 120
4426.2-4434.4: 114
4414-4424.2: 116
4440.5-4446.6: 143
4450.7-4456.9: 123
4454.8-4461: 112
